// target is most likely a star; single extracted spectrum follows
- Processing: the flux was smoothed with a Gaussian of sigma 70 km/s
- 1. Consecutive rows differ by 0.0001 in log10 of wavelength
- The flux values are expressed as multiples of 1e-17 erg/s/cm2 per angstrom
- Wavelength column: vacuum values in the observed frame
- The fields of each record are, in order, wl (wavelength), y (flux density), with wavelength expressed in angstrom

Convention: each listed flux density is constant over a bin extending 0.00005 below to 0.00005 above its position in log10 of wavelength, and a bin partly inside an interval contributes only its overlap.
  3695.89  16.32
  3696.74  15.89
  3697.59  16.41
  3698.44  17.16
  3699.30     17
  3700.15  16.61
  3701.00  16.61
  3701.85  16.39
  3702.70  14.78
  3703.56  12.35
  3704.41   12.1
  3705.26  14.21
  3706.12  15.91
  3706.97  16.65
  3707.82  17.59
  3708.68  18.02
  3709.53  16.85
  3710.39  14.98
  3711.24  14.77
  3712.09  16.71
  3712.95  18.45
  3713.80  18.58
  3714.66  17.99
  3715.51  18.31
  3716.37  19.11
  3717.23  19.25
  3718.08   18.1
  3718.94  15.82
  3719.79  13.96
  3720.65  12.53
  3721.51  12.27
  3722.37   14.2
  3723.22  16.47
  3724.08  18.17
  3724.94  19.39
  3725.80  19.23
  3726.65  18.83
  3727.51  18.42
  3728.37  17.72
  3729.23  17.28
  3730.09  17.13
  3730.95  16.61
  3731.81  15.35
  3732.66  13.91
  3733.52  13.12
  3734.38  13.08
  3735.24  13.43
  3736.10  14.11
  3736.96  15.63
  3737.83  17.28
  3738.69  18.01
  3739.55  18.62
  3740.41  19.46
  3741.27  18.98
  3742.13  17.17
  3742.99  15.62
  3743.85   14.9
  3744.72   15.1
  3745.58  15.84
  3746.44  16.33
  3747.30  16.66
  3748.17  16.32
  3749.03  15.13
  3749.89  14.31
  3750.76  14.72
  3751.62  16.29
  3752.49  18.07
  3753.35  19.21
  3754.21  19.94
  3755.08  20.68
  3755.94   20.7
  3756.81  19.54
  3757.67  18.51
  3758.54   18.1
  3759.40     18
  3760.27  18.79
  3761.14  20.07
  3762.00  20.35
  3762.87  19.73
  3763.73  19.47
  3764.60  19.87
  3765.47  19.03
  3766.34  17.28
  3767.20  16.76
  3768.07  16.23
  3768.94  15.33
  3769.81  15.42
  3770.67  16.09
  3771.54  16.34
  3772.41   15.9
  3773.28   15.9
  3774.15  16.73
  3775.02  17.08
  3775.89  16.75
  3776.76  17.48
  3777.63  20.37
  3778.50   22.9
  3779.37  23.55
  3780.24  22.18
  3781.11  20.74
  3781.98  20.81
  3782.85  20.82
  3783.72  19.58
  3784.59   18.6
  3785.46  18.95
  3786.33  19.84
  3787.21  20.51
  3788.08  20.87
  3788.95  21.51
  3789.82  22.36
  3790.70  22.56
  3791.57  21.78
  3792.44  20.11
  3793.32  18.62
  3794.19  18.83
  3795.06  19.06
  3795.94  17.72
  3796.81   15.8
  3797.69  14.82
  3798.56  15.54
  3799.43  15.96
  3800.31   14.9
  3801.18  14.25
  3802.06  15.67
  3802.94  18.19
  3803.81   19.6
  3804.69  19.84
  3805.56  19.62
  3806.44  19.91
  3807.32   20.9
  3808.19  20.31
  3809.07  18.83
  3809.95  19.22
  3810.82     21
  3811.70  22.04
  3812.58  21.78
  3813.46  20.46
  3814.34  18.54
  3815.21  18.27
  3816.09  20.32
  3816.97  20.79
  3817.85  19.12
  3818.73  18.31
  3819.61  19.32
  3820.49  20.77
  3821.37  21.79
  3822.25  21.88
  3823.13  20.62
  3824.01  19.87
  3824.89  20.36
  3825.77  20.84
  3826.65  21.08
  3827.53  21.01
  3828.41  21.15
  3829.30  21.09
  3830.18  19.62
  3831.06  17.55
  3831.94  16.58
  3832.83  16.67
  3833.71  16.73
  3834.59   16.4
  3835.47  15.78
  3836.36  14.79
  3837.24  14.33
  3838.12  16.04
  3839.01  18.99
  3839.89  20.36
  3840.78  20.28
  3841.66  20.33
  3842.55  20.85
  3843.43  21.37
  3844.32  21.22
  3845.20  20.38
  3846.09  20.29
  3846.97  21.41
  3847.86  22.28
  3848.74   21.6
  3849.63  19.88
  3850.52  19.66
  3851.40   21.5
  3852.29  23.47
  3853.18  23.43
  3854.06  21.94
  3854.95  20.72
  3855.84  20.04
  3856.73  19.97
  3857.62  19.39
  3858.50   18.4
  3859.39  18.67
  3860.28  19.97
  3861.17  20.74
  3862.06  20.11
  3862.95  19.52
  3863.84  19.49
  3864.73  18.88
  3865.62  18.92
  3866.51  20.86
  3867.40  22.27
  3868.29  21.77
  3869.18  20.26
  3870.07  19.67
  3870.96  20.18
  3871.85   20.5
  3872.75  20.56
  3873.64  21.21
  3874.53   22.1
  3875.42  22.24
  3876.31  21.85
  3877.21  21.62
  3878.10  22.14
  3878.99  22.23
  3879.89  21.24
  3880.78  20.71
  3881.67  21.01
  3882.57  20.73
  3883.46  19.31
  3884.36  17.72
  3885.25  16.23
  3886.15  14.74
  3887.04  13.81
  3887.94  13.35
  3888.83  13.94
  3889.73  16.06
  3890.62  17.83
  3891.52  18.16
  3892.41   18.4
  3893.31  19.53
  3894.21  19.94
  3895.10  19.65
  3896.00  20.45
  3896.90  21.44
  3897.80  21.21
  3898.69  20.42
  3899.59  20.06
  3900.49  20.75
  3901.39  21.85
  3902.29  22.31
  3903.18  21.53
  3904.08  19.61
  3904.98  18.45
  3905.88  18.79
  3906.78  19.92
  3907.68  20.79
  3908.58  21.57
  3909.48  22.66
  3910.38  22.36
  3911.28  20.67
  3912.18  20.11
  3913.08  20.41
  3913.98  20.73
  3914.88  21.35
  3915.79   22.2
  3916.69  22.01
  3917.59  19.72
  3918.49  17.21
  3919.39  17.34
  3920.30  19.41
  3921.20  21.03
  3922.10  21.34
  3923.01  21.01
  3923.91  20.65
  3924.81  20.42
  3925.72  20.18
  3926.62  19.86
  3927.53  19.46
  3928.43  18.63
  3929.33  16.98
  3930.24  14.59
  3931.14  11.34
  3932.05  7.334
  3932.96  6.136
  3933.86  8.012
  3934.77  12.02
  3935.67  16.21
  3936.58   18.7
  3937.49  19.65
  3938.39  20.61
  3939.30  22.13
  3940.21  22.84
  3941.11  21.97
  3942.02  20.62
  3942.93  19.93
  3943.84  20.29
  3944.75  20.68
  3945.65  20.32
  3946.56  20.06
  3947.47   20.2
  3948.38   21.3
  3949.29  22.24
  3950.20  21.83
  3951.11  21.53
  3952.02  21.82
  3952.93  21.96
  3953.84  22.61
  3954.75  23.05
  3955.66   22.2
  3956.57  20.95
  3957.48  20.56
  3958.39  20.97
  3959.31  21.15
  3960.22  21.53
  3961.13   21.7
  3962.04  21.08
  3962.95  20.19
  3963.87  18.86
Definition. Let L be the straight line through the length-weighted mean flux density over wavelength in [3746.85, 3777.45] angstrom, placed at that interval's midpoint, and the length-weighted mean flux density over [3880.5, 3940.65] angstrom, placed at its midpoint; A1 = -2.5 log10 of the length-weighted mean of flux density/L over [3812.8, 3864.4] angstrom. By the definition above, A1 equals -0.09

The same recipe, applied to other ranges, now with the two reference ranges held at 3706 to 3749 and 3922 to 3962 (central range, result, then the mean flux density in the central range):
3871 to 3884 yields -0.150 mag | 21.2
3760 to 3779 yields -0.051 mag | 17.9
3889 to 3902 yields -0.052 mag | 19.6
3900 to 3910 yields -0.107 mag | 20.8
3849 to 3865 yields -0.121 mag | 20.3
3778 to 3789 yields -0.203 mag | 20.8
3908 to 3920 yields -0.094 mag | 20.6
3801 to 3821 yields -0.111 mag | 19.5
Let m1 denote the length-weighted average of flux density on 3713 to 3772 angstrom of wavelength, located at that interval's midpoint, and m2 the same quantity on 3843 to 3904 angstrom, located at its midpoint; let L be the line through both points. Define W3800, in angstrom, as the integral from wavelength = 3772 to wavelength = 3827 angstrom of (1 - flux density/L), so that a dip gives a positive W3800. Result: -3.0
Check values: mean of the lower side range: 17.1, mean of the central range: 19.4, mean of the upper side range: 20.1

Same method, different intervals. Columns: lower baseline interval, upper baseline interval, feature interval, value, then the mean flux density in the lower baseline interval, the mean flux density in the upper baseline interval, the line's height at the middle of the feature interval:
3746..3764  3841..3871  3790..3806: 1.0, 18.1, 20.6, 19.2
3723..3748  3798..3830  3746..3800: -1.5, 16.6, 19.5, 18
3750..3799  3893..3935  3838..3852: -1.2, 18.8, 19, 18.9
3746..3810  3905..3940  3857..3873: -1.3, 18.5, 18.5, 18.5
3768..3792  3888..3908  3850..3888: -1.4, 19.2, 19.5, 19.4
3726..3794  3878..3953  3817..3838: -0.4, 18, 19.2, 18.5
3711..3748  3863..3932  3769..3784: -1.0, 16.6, 19.7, 17.4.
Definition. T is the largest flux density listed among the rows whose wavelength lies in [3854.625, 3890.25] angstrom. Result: 22.27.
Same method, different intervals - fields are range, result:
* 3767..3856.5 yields 23.55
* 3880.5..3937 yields 22.66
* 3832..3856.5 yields 23.47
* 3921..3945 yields 22.84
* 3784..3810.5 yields 22.56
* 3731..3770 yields 20.7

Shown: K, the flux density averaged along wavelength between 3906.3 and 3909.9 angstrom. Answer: 21.2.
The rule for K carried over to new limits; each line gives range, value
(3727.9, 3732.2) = 16.8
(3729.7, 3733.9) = 15.3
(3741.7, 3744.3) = 15.9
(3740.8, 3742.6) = 18.1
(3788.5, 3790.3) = 21.9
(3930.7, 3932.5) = 9.3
